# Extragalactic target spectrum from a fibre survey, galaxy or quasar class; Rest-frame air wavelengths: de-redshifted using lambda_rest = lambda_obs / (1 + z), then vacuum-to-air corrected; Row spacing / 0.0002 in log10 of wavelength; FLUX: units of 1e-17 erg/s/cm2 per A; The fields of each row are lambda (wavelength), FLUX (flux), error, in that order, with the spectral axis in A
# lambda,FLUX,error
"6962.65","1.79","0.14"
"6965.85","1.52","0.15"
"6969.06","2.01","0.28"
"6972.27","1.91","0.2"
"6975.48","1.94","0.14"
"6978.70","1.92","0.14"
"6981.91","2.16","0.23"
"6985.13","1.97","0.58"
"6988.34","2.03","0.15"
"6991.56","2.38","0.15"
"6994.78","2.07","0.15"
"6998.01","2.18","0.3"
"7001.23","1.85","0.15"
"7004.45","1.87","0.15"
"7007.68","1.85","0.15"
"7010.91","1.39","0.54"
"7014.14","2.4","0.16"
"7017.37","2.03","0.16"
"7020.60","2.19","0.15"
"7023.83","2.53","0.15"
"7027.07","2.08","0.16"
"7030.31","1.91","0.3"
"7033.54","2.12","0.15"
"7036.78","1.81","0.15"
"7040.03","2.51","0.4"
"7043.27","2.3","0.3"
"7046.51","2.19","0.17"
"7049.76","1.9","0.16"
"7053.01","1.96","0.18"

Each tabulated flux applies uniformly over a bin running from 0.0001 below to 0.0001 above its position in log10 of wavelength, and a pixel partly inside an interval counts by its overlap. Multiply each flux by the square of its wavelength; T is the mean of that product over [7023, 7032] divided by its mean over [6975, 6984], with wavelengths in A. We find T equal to 1.08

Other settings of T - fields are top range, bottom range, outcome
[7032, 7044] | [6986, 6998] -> 1.03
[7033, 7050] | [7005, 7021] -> 1.12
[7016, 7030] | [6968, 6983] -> 1.12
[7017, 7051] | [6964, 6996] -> 1.10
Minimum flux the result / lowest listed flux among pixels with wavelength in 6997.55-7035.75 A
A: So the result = 1.39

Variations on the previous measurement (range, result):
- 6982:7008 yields 1.85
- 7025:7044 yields 1.81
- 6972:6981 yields 1.91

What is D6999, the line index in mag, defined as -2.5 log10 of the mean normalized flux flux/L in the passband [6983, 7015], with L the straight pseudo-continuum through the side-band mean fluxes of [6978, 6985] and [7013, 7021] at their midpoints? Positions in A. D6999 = 0.07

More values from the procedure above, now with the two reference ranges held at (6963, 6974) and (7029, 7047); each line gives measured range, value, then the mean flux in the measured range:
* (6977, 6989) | -0.076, 2.02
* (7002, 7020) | 0.052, 1.92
